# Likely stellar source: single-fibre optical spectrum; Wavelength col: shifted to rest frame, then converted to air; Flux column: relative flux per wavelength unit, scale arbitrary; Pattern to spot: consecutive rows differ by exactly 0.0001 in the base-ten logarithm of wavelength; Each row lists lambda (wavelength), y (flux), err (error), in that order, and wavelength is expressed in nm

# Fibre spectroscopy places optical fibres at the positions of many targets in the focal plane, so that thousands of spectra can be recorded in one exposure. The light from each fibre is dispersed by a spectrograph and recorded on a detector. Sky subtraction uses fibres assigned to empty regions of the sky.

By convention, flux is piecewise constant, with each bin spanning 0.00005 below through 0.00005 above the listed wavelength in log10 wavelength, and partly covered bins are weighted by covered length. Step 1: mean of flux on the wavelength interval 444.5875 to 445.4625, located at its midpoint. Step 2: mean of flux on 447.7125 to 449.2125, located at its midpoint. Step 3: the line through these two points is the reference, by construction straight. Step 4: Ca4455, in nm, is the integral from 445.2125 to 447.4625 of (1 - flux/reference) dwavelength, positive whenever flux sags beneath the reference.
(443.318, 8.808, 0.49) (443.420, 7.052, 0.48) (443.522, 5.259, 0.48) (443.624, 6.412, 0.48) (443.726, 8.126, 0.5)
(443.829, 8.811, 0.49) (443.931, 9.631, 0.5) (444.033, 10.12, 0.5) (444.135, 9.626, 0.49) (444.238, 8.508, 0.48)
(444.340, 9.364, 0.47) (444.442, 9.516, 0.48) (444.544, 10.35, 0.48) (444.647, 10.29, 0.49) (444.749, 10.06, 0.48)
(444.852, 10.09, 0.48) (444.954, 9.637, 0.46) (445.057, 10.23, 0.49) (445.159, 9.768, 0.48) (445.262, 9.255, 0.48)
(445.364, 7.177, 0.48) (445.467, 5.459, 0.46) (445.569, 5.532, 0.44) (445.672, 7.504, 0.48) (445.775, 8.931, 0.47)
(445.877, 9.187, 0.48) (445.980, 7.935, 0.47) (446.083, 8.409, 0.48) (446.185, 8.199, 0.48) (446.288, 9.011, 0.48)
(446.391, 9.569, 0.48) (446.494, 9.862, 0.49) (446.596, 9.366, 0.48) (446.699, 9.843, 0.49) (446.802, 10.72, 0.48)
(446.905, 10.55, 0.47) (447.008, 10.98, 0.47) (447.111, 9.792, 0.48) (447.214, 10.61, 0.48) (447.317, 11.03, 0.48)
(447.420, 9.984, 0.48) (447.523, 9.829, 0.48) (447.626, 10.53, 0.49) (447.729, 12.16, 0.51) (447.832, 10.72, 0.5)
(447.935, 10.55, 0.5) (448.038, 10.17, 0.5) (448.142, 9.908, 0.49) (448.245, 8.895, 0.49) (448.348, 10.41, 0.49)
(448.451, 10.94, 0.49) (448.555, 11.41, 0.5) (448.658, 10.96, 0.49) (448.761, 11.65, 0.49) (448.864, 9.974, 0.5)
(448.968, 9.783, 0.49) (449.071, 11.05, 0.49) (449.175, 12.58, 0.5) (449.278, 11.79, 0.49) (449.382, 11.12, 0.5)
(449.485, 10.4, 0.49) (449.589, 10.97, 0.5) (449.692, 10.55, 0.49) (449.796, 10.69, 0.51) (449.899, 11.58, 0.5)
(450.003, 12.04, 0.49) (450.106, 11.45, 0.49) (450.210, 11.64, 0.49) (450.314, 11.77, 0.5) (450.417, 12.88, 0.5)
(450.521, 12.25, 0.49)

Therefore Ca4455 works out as 0.193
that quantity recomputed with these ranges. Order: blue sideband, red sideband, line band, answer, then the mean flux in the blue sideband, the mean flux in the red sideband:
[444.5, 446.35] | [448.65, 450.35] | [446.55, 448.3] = -0.07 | 8.72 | 11.2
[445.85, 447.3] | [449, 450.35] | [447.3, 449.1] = -0.01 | 9.61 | 11.3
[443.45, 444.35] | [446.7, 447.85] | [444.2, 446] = 0.05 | 8.35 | 10.6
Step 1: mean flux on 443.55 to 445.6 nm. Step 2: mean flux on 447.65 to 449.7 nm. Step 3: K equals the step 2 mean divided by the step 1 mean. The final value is 1.21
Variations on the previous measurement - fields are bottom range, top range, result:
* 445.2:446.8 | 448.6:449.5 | 1.31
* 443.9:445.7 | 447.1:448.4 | 1.15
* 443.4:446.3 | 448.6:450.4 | 1.30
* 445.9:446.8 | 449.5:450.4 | 1.25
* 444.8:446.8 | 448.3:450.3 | 1.27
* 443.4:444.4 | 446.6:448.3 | 1.24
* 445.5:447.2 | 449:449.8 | 1.23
